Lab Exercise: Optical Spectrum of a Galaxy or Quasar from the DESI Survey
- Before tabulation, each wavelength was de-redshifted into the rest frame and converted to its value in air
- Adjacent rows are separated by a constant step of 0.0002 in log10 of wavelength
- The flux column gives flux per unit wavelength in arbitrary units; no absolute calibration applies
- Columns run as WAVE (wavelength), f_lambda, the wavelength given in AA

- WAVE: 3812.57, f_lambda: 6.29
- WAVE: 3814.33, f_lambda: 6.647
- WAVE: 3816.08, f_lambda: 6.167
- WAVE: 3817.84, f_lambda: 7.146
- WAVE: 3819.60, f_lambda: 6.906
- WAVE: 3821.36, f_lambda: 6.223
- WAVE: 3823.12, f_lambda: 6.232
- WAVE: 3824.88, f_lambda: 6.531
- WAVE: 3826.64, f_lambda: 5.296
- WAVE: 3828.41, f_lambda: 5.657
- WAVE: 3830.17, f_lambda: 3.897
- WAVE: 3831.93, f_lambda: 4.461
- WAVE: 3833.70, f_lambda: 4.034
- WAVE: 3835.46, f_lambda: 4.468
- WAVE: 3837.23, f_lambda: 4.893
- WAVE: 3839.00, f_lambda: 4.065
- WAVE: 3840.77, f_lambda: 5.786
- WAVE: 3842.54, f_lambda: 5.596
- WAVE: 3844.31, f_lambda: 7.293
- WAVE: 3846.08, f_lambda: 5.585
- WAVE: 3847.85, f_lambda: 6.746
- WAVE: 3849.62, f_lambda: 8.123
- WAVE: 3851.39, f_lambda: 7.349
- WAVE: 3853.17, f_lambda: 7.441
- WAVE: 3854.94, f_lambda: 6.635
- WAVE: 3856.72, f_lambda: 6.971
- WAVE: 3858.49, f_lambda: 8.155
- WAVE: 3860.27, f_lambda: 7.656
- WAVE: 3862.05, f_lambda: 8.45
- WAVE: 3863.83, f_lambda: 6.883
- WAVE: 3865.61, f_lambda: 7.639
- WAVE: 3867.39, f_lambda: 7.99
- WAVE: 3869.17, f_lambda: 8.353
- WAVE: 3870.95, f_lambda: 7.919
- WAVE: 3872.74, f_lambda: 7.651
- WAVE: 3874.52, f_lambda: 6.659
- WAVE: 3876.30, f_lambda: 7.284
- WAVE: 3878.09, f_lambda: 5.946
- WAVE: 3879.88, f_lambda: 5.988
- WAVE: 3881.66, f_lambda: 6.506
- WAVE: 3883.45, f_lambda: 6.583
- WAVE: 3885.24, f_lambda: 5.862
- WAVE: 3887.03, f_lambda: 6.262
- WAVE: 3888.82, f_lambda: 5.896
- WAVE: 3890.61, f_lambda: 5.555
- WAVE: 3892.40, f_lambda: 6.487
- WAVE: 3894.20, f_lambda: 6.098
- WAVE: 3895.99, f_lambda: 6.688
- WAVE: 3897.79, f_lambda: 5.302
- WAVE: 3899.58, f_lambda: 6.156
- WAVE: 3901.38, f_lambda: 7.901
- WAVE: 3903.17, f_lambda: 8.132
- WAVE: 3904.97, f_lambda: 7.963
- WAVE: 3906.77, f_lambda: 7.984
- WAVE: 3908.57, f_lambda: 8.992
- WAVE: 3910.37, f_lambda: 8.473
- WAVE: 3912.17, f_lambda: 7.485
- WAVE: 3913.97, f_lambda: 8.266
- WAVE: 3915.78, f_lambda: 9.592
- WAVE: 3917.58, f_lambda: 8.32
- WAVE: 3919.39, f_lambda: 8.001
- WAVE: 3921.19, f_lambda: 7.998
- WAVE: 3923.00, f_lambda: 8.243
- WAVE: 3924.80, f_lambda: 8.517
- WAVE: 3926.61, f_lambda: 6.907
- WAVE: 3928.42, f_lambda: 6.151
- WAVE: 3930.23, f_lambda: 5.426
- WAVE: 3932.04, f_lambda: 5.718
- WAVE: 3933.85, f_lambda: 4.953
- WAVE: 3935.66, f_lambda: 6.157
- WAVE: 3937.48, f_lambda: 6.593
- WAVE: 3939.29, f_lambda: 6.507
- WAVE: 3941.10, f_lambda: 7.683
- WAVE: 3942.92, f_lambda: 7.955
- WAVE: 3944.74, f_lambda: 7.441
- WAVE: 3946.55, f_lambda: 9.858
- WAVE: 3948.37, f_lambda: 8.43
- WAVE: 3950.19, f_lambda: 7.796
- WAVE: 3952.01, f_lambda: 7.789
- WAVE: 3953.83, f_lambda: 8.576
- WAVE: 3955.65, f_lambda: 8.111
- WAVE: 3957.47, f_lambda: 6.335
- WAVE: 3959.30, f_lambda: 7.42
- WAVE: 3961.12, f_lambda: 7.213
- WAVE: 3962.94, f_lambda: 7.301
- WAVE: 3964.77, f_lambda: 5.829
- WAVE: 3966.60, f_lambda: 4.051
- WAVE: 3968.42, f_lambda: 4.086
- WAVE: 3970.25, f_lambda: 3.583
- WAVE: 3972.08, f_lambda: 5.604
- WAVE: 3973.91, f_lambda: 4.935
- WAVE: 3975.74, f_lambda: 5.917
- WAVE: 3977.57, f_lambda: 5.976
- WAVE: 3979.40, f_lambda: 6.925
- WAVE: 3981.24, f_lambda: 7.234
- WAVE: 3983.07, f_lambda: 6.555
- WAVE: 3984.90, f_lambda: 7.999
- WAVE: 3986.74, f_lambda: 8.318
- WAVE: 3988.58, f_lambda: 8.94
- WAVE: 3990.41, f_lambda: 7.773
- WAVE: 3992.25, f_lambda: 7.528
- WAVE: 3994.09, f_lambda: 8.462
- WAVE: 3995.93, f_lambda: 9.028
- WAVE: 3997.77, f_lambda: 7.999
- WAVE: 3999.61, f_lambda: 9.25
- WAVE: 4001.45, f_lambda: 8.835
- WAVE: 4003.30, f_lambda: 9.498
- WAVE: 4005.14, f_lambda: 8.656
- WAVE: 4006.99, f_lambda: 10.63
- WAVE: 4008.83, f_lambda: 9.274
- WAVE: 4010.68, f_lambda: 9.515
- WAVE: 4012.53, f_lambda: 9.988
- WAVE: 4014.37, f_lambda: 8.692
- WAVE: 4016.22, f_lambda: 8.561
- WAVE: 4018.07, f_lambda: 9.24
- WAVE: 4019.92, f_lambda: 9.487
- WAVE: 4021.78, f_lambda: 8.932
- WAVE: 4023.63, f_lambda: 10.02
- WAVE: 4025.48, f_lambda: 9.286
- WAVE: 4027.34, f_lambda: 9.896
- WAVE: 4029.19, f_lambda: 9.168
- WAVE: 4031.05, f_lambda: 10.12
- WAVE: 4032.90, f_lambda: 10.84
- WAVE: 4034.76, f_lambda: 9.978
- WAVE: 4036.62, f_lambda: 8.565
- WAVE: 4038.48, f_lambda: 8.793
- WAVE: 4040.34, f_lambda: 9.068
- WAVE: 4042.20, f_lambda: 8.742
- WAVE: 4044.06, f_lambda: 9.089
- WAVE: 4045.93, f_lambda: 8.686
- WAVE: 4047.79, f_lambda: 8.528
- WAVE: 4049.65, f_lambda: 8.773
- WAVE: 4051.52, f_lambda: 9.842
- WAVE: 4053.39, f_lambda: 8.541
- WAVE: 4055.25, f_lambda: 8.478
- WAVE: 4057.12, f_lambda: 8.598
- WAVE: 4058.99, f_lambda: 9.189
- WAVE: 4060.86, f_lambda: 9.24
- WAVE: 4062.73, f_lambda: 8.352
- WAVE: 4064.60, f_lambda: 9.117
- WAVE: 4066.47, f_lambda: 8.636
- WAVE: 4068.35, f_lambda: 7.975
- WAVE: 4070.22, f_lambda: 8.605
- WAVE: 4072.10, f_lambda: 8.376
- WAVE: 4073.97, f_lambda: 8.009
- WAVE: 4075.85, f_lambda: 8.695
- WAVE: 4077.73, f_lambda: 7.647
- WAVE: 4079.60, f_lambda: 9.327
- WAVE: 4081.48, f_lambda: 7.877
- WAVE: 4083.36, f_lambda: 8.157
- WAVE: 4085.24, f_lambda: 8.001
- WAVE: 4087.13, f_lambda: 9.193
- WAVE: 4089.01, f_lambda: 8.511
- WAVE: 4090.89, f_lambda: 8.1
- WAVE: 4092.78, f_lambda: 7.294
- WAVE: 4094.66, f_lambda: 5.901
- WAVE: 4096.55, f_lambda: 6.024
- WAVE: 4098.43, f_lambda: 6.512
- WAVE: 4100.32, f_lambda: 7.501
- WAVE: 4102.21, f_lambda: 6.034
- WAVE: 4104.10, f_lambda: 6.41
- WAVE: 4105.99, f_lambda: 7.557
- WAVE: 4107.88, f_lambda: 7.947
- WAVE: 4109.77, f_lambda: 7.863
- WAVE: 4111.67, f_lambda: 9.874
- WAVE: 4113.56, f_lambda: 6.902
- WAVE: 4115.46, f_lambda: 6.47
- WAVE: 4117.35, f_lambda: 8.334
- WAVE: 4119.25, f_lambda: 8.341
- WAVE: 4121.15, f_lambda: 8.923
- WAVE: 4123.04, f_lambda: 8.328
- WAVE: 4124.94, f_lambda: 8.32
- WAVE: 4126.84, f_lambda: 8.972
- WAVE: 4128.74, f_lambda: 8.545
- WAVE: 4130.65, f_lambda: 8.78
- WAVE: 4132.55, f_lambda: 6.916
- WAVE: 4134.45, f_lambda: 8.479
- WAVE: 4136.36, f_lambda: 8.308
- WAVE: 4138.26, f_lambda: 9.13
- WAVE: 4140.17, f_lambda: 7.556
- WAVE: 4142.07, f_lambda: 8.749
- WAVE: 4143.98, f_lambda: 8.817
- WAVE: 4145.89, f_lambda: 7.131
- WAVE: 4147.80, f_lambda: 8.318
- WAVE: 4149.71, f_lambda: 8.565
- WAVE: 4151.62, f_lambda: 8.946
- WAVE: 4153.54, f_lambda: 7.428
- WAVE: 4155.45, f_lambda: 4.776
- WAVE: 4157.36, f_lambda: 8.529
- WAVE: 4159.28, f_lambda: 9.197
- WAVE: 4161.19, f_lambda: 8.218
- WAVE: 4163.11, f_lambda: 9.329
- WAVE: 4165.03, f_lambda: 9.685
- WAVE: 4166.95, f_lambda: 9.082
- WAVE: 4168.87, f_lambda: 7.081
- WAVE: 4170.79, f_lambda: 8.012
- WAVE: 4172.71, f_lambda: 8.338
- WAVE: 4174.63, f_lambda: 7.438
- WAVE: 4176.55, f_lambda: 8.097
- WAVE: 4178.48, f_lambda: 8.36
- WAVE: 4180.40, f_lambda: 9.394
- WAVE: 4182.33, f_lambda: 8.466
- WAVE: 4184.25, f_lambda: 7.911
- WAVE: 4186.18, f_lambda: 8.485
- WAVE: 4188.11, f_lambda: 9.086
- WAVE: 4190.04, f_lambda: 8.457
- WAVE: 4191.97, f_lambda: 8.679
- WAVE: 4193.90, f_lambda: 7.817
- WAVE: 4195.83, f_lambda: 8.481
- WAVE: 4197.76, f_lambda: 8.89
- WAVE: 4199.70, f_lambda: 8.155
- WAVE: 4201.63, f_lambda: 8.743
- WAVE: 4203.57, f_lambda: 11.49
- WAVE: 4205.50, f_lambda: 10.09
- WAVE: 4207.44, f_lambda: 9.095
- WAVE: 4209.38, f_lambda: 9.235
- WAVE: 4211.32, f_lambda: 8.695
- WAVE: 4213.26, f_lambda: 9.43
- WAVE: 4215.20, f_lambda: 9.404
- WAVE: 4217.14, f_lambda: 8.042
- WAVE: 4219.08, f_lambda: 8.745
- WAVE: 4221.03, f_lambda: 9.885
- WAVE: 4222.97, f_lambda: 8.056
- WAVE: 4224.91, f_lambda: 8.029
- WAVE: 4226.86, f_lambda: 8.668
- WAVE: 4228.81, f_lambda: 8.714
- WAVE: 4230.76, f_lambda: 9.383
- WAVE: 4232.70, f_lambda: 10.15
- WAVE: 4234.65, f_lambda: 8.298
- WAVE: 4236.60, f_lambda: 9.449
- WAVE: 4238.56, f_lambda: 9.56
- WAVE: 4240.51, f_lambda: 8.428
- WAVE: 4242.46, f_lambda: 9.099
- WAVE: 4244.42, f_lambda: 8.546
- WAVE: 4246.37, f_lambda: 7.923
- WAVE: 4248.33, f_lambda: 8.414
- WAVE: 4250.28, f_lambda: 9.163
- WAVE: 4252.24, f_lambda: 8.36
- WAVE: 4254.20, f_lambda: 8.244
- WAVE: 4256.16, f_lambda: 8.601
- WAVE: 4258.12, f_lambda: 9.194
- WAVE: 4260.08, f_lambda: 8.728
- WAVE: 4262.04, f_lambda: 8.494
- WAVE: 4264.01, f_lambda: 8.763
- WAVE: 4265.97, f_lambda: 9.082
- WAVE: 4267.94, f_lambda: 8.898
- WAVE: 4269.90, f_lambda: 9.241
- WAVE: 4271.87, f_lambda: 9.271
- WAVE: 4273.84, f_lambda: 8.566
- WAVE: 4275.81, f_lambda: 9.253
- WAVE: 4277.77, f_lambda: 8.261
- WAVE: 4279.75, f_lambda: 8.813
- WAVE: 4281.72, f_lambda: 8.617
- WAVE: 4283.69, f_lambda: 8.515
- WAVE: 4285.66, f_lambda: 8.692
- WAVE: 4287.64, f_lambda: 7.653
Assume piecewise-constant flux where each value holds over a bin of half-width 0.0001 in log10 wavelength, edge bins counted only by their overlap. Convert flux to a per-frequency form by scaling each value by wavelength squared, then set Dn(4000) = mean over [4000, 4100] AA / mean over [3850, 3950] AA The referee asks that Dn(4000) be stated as 1.30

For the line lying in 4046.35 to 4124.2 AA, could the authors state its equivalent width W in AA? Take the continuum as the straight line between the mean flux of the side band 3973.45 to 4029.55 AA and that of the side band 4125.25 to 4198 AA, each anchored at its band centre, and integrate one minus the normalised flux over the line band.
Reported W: 2.8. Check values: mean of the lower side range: 8.49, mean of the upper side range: 8.32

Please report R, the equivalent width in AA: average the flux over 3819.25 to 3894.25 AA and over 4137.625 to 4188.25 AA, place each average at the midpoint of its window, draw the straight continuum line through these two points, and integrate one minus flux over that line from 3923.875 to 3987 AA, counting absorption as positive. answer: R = 2.6 AA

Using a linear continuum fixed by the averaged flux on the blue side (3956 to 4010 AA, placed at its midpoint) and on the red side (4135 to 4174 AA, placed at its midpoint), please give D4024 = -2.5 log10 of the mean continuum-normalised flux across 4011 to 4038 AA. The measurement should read -0.25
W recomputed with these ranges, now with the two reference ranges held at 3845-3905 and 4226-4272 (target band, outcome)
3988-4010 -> -3.6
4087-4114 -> 2.3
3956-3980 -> 5.2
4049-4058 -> -1.1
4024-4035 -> -3.0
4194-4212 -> -1.1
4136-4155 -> 0.3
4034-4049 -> -2.2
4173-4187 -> 0.3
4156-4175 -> 0.0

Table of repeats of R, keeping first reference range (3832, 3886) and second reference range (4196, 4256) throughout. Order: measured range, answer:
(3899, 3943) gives -2.56 AA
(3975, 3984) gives 1.05 AA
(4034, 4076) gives -4.82 AA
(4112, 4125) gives 0.40 AA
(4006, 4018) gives -2.87 AA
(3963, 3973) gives 3.37 AA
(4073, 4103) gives 1.45 AA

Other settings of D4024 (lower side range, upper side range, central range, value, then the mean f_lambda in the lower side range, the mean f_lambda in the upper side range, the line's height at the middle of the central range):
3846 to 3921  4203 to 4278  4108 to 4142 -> 0.020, 7.26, 8.94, 8.4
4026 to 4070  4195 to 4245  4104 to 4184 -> 0.105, 9.05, 9.03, 9.04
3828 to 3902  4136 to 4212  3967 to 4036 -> -0.123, 6.45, 8.51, 7.36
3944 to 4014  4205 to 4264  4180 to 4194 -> 0.010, 7.61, 8.86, 8.63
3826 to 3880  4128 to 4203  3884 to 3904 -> 0.057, 6.5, 8.33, 6.74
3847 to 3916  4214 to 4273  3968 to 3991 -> 0.180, 7.21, 8.83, 7.65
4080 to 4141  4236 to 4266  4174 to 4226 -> -0.045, 7.86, 8.73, 8.42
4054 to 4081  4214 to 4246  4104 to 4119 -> 0.118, 8.58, 8.89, 8.66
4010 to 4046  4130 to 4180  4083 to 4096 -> 0.130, 9.35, 8.21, 8.8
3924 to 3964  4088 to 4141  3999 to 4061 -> -0.226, 7.21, 7.78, 7.5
